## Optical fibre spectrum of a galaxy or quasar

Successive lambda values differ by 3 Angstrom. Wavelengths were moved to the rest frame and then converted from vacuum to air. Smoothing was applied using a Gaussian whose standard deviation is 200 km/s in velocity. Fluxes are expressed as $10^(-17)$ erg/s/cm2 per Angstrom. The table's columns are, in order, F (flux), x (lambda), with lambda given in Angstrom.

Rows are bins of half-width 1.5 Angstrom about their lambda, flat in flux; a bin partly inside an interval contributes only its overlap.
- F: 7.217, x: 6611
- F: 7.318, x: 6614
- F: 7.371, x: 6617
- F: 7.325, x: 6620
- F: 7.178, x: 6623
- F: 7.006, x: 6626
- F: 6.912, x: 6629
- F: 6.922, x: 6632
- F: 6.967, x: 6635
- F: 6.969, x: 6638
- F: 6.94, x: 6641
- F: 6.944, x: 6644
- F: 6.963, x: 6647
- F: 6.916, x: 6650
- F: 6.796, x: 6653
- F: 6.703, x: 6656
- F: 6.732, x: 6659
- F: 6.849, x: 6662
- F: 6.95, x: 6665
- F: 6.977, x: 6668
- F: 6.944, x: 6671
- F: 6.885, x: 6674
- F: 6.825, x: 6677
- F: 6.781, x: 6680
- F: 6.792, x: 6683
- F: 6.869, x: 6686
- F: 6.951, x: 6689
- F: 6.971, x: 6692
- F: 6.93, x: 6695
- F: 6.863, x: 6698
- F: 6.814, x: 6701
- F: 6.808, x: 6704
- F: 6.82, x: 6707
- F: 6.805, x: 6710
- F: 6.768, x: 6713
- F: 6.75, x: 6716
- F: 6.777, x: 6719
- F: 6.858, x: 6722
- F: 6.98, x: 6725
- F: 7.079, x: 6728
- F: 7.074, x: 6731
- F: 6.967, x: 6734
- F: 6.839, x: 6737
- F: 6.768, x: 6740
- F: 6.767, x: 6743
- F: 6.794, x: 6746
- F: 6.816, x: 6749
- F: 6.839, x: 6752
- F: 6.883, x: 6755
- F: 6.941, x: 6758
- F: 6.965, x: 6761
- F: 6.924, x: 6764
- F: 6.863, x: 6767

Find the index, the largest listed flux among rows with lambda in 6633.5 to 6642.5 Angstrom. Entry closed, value 6.969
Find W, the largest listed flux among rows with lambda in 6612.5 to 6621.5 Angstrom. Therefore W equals 7.371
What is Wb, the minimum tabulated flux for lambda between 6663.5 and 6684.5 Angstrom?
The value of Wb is 6.781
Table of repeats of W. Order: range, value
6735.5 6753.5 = 6.839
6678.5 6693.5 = 6.971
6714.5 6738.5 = 7.079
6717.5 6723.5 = 6.858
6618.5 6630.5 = 7.325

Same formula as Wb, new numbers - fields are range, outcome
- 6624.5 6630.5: 6.912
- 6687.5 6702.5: 6.814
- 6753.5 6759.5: 6.883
